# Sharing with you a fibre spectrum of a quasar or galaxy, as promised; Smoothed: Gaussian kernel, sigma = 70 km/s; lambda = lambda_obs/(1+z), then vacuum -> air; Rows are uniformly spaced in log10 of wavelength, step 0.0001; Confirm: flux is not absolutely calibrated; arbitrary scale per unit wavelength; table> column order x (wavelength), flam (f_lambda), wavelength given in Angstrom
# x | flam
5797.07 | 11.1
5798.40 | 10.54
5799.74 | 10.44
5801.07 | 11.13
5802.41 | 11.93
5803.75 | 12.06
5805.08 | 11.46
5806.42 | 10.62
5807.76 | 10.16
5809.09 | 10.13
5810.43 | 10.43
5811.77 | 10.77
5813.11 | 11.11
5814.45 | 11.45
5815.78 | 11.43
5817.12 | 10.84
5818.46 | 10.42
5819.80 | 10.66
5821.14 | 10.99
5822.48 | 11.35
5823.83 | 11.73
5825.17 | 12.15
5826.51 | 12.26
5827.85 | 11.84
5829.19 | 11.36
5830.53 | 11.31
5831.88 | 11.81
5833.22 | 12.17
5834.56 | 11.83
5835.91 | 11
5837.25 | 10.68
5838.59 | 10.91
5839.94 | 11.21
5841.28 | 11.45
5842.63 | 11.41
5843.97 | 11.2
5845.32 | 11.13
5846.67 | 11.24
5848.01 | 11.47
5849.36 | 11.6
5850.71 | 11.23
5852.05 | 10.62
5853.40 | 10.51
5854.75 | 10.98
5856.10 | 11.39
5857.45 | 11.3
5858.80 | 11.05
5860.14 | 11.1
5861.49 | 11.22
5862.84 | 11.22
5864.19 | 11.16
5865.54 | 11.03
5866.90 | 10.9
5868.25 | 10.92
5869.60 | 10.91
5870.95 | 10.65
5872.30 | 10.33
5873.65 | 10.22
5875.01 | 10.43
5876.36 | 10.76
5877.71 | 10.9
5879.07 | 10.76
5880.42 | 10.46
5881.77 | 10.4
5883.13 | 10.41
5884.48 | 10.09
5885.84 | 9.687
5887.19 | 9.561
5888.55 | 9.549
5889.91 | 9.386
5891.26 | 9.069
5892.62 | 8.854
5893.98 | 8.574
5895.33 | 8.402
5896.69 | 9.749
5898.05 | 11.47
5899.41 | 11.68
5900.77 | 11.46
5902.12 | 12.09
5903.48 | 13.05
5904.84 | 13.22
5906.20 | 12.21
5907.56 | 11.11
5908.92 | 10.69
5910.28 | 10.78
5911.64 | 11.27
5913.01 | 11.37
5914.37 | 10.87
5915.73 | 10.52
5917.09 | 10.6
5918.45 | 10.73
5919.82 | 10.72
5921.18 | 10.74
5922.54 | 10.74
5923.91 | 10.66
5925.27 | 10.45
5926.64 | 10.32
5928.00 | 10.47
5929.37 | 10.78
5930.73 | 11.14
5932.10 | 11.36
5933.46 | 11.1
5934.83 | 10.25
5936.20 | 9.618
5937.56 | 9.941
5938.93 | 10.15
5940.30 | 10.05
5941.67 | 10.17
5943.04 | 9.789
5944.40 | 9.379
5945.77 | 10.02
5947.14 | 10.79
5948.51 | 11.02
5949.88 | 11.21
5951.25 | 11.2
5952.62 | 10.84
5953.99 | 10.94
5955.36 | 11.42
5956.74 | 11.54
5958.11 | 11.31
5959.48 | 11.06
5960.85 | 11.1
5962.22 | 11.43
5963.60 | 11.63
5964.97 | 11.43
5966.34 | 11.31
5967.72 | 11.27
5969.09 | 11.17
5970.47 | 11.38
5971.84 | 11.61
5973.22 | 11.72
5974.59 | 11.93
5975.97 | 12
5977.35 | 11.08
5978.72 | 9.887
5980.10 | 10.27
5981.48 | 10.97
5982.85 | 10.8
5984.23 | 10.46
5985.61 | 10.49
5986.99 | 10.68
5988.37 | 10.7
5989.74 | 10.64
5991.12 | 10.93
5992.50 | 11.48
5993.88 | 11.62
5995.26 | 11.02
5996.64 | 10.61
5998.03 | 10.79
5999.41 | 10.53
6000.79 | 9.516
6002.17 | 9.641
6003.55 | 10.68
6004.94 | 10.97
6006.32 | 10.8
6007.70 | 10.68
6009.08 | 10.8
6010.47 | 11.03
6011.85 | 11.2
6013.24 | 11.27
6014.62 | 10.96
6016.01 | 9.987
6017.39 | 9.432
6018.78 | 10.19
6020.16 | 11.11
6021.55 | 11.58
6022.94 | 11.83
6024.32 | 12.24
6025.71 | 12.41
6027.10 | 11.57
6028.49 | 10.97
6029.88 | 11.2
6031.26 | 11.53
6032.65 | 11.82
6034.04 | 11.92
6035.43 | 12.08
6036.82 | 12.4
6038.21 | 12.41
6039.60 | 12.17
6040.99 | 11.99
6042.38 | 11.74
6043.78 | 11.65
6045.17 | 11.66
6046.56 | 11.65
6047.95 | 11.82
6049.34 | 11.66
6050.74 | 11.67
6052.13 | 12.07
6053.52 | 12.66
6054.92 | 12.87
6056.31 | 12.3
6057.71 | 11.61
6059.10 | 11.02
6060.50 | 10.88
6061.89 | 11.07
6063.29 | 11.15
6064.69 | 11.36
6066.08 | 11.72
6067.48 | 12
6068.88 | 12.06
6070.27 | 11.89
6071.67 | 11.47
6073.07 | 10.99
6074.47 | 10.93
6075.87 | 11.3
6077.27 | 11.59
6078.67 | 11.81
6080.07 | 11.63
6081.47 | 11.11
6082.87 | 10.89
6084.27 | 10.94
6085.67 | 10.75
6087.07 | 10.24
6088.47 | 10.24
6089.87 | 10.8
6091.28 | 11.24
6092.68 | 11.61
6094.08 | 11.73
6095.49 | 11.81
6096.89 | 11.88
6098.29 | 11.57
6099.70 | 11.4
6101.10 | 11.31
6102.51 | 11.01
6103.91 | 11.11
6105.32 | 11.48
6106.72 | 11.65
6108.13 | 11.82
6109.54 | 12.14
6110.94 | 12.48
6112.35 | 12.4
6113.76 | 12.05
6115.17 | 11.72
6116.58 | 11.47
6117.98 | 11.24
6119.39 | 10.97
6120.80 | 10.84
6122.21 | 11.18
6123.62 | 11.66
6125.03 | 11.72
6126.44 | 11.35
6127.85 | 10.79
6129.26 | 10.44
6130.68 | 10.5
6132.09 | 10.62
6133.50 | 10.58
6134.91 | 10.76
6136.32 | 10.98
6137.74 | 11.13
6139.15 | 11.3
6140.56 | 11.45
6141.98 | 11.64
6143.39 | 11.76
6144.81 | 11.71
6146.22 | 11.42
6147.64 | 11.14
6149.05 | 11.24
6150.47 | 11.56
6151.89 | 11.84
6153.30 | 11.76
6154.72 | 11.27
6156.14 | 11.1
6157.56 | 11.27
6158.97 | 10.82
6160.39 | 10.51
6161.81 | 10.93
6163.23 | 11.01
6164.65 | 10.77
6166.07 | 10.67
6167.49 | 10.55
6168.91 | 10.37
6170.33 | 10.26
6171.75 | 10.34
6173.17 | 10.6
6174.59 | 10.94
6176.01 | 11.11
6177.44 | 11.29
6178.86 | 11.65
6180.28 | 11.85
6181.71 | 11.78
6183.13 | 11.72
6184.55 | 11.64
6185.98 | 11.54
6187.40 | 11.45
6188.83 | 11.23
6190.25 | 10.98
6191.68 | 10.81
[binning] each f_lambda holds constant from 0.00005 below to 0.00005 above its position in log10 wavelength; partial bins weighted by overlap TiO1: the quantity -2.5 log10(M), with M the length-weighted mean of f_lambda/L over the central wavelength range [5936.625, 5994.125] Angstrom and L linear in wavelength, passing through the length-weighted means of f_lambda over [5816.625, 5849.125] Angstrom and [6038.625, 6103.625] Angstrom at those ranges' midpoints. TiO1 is 0.05 mag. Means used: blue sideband 11.4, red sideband 11.5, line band 10.9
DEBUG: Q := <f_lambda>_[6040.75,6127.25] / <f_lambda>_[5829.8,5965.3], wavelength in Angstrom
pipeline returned 1.1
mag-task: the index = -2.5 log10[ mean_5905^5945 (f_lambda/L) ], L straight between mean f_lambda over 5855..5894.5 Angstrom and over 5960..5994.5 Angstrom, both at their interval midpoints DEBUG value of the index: 0.01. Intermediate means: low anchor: 10.4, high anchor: 11.1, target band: 10.7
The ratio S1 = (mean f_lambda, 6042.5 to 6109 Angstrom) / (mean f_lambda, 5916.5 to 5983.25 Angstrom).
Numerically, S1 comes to 1.06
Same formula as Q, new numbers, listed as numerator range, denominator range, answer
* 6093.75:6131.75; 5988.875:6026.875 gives 1.05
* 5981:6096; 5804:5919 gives 1.03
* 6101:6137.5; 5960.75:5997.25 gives 1.02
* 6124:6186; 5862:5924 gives 1.04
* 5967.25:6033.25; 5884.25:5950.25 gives 1.04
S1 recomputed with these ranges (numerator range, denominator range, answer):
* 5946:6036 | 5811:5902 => 1.02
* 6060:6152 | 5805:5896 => 1.05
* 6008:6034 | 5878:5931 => 1.05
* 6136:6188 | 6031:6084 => 0.96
